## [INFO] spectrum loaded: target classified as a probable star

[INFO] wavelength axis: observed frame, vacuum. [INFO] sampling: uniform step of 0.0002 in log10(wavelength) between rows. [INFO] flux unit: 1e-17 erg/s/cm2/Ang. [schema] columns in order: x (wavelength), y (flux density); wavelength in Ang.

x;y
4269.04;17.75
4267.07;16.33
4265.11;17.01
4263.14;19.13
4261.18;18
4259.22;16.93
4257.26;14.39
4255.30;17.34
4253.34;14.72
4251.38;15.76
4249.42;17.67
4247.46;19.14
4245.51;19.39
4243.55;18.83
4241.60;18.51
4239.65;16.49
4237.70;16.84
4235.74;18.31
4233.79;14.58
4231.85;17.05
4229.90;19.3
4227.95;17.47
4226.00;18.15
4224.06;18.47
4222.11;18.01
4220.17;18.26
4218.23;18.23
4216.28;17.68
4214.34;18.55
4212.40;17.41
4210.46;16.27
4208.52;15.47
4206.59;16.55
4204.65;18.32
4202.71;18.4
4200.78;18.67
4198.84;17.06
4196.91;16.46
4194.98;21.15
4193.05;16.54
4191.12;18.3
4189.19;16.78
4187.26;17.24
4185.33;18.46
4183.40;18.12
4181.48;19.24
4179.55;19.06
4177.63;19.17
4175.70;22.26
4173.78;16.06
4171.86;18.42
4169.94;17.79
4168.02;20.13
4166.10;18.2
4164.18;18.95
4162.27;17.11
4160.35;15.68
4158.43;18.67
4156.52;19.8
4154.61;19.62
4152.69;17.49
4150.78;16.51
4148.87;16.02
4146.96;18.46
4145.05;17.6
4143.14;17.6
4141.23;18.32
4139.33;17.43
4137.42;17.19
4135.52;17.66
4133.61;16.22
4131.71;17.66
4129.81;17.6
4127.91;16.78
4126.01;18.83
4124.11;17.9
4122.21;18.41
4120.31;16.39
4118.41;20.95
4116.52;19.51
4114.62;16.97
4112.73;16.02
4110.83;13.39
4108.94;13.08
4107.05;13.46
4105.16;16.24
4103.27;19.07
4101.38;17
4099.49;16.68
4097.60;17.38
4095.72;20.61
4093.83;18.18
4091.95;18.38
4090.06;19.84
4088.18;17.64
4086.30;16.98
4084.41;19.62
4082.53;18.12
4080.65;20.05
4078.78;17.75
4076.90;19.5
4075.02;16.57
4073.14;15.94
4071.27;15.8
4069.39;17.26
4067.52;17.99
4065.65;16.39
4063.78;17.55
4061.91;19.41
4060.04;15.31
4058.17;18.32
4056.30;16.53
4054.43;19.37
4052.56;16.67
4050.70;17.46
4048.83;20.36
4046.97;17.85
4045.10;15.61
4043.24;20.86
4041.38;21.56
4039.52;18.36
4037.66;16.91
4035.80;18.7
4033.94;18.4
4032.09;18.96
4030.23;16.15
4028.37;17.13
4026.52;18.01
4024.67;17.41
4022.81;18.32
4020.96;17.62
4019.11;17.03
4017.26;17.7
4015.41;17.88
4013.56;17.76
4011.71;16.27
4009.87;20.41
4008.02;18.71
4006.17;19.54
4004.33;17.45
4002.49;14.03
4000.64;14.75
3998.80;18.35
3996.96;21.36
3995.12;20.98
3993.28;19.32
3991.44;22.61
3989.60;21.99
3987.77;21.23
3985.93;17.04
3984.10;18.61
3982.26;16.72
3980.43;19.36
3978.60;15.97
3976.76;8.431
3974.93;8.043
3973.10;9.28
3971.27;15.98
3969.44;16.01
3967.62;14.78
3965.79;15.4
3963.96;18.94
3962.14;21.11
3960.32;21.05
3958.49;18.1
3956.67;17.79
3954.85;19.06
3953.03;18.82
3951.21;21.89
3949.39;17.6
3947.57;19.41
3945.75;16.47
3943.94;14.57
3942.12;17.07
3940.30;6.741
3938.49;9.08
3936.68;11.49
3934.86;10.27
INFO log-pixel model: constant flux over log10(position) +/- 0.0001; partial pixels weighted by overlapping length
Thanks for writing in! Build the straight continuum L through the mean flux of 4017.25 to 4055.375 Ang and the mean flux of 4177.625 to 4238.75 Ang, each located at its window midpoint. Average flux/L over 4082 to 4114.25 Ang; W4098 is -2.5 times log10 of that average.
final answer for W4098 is 0.05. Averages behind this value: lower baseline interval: 18.1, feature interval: 17.1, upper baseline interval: 17.8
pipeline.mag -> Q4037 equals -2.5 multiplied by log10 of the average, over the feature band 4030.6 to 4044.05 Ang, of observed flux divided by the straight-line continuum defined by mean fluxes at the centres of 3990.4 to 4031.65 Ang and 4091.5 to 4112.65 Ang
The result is -0.08 mag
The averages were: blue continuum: 18.1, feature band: 19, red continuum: 16.6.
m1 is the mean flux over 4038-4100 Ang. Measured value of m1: 18.1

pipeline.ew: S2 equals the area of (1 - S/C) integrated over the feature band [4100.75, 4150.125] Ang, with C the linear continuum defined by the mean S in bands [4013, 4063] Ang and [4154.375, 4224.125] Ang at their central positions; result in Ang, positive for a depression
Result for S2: 2.5 Ang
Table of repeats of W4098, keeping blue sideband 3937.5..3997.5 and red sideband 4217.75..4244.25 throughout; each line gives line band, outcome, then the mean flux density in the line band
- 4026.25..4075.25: -0.03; 17.8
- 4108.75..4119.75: 0.03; 16.9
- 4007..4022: -0.05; 17.9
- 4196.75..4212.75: 0.03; 17.2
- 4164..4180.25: -0.08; 18.9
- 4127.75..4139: 0.01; 17.2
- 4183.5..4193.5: 0.00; 17.6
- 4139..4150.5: 0.00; 17.5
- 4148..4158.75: -0.03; 18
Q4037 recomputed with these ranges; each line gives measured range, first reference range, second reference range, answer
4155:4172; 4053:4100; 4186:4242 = -0.039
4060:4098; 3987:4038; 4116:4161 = 0.007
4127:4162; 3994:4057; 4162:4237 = 0.028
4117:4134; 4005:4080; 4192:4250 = -0.008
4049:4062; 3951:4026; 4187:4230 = 0.002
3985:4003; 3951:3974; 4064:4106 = -0.103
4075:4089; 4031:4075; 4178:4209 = -0.031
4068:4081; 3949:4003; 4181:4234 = 0.010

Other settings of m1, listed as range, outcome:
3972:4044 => 17.7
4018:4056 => 18.1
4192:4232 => 17.8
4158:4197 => 18.3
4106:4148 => 17.2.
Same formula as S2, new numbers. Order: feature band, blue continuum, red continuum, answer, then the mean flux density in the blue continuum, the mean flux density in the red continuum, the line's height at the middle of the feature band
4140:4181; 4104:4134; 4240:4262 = -2.97 Ang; 16.9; 17.3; 17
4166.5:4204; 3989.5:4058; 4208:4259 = -1.65 Ang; 18.3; 17.4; 17.6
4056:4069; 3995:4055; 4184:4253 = 0.44 Ang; 18.1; 17.7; 18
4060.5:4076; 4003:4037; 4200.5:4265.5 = 0.66 Ang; 17.9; 17.5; 17.8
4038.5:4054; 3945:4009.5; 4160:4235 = -0.77 Ang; 17.6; 17.9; 17.7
